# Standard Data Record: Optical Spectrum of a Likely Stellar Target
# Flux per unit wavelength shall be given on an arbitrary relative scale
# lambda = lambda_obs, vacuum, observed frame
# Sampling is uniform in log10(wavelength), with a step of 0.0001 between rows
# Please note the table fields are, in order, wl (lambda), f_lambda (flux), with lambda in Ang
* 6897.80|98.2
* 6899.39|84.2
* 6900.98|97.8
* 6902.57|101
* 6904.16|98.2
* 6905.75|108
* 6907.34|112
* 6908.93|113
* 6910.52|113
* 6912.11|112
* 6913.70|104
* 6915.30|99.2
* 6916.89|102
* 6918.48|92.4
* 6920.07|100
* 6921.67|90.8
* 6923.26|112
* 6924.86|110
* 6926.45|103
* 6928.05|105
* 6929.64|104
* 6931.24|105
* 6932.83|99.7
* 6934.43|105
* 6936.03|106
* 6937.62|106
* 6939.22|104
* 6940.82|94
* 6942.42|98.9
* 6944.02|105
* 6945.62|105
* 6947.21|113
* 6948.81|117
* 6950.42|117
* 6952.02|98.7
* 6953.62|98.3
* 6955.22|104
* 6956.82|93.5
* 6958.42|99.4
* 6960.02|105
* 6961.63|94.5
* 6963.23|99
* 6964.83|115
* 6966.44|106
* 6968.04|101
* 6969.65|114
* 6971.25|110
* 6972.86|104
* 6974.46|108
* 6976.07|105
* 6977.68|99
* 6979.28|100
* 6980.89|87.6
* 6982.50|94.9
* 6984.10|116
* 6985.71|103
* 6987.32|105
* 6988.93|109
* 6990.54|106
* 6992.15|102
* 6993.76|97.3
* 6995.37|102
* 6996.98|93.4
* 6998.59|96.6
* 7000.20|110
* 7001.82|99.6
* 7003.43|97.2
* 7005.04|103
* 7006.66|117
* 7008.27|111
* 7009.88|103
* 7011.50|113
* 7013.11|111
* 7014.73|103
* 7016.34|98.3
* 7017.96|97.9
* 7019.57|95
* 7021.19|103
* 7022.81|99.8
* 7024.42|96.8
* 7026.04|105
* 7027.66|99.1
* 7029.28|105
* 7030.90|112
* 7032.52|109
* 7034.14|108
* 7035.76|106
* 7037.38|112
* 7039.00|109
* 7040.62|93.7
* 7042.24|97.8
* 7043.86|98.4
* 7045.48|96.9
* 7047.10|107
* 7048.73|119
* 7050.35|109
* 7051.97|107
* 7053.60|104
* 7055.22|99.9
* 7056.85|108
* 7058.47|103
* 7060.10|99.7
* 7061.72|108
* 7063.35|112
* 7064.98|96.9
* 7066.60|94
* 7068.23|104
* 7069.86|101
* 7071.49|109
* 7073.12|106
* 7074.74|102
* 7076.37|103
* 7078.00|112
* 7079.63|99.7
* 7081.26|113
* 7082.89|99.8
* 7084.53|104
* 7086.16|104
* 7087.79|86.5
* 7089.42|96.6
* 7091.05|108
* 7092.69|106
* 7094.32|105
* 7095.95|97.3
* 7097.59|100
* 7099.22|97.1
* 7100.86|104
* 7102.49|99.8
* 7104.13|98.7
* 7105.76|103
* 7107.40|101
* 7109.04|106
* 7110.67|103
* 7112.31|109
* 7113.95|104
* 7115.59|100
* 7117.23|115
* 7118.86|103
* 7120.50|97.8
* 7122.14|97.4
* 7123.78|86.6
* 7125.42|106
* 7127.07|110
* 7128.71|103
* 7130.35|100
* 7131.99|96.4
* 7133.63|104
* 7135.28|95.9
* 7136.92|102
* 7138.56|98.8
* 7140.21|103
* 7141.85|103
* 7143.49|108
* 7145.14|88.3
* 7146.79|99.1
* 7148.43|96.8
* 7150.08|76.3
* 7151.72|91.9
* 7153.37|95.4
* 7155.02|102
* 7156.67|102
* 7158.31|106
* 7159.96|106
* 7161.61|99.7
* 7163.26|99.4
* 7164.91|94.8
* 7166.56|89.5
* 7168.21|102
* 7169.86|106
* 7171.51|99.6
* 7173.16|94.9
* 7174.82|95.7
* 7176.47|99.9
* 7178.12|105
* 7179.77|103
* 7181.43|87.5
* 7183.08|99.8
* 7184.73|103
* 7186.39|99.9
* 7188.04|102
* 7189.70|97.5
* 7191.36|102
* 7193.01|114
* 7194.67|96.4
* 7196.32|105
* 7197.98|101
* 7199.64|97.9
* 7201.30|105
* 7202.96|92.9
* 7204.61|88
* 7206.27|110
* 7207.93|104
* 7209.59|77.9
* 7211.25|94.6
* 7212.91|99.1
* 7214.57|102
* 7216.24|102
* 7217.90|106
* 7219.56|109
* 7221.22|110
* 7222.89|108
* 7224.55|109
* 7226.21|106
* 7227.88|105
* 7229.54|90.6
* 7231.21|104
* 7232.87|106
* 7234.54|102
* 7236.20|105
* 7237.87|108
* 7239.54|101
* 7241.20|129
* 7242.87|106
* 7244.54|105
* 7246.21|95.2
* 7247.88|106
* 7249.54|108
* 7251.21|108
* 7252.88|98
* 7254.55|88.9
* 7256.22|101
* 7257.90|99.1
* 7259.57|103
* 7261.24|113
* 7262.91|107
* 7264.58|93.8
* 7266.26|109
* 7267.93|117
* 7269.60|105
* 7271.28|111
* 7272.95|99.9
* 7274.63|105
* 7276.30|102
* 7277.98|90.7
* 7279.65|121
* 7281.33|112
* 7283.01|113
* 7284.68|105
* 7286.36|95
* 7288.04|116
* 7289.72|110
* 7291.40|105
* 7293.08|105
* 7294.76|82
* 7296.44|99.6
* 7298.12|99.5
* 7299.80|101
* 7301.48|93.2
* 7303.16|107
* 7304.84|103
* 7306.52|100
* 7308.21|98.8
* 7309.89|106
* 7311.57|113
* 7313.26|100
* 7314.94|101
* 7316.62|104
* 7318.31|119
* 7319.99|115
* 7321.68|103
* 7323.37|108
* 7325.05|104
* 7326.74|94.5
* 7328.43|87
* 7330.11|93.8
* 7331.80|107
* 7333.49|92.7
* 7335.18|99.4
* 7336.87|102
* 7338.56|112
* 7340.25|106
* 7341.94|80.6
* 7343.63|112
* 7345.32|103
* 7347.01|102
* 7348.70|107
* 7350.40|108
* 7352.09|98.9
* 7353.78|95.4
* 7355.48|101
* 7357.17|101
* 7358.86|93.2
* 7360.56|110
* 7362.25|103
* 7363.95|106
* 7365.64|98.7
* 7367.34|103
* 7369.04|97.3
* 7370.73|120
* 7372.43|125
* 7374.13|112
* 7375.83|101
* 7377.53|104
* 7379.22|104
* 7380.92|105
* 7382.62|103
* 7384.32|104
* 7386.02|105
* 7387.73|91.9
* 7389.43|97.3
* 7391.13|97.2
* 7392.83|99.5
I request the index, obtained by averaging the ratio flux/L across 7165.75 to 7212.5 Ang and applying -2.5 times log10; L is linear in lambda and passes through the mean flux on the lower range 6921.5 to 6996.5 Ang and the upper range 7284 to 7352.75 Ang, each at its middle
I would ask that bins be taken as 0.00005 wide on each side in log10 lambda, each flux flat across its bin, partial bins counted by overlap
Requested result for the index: 0.04 mag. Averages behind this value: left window 104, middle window 99.1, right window 102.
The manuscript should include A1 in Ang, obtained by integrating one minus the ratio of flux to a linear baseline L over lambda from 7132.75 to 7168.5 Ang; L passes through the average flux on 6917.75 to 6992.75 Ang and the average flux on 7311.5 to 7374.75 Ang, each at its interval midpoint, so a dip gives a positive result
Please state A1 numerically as 1.8 Ang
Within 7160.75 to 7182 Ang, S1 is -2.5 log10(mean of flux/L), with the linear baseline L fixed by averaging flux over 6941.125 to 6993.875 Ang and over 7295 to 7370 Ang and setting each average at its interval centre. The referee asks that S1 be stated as 0.05 mag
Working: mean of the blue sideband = 104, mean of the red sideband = 102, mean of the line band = 98.3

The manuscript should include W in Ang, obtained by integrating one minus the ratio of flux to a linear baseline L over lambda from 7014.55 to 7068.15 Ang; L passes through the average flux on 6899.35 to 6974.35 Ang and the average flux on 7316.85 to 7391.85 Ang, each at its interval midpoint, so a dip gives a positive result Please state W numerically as 0.2 Ang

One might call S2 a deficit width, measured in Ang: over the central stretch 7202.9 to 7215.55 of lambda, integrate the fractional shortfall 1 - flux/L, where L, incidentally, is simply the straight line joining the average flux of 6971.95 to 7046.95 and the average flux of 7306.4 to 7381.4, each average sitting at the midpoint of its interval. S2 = 0.9 Ang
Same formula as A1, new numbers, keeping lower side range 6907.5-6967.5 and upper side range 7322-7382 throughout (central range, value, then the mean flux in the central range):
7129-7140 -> 0.38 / 99.9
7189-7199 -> 0.07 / 103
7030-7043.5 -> -0.24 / 106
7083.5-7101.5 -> 0.50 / 101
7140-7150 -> 0.55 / 97.8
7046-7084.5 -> -0.48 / 105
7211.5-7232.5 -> -0.16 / 104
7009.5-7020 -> 0.06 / 103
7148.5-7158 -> 0.82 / 94.5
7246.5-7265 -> 0.14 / 102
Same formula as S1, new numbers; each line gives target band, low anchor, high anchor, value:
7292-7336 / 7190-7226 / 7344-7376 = 0.02 mag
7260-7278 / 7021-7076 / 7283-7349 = -0.03 mag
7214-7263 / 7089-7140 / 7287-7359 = -0.03 mag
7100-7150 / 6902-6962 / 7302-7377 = 0.03 mag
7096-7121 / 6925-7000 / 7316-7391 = 0.01 mag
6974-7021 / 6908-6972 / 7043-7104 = 0.01 mag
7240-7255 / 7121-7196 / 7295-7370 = -0.05 mag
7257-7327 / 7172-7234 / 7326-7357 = -0.04 mag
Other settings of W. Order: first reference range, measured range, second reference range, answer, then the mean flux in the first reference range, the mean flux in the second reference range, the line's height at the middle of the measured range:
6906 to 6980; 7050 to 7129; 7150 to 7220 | -1.16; 104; 99.4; 101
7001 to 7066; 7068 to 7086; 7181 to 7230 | -0.24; 104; 101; 103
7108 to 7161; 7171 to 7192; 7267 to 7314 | 0.50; 100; 104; 102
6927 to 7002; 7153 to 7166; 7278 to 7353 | 0.34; 103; 103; 103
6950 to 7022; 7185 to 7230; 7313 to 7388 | 0.81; 103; 103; 103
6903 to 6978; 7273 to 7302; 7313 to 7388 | 0.06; 104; 103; 103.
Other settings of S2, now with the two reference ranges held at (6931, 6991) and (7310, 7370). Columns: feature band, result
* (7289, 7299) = 0.2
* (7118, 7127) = 0.4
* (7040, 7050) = 0.1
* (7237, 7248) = -0.5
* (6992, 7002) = 0.4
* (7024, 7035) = -0.2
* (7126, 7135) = 0.1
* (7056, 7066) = -0.1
